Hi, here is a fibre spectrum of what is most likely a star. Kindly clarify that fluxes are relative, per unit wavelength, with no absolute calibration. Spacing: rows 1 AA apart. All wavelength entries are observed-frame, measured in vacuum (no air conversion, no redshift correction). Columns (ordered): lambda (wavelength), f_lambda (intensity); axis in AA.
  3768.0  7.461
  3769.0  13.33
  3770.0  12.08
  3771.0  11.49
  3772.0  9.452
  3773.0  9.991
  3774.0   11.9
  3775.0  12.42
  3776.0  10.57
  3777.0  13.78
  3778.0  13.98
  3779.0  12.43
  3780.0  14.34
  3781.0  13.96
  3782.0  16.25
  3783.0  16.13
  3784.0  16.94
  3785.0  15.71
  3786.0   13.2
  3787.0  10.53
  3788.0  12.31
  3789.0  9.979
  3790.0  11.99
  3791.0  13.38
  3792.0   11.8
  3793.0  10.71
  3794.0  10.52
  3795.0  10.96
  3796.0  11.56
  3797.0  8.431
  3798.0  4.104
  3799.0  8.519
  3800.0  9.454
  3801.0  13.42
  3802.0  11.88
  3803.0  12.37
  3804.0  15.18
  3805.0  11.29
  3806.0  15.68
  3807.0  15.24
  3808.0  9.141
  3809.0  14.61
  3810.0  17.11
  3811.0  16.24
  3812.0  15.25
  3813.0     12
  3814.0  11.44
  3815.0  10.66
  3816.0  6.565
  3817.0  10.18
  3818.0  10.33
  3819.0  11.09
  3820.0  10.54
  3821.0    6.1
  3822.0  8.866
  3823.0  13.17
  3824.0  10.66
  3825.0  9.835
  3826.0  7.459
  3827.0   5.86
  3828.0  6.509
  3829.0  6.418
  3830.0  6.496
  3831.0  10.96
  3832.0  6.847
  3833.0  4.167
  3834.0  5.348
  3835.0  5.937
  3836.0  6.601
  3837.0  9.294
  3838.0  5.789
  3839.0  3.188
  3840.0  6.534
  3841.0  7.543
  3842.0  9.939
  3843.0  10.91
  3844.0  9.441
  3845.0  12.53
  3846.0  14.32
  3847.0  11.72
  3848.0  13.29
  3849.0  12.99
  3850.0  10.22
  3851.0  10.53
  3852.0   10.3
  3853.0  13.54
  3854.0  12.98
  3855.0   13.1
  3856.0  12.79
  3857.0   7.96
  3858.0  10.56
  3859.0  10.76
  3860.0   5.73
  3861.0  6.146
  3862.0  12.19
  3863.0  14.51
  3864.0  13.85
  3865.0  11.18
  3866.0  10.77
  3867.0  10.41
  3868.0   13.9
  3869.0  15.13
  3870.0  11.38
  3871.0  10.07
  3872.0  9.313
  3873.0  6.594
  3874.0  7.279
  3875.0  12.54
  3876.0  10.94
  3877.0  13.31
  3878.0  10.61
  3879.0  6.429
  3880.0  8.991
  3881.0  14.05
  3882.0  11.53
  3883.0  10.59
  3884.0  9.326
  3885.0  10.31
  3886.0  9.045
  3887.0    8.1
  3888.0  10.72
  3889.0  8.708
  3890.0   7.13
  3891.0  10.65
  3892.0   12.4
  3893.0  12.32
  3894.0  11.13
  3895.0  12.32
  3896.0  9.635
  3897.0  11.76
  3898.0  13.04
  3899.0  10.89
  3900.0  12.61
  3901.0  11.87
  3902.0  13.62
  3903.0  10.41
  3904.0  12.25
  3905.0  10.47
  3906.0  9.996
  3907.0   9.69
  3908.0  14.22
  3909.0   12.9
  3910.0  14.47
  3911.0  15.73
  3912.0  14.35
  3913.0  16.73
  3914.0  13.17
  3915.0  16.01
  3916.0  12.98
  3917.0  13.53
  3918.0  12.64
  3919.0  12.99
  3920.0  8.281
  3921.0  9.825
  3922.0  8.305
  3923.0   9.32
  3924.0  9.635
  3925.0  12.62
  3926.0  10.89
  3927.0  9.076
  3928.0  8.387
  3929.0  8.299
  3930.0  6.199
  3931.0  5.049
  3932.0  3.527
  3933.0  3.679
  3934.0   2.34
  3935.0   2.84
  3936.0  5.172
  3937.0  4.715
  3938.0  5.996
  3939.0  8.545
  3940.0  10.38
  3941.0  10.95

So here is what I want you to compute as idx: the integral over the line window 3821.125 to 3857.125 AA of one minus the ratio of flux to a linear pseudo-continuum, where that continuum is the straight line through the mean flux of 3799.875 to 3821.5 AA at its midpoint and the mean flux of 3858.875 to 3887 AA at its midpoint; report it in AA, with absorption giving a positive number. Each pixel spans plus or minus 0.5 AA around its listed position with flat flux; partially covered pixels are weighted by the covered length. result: 6.7 AA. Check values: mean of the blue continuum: 12.1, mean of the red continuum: 10.6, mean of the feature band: 9.26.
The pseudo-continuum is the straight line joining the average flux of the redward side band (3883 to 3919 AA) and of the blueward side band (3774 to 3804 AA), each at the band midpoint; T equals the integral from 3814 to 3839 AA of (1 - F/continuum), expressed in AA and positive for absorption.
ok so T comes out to 8.2 AA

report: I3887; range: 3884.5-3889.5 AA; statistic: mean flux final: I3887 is 9.38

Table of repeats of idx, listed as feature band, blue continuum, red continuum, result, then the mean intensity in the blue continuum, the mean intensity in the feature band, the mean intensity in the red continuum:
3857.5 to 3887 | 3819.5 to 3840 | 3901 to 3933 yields -4.4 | 7.48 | 10.6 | 11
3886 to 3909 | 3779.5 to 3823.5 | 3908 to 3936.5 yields -1.4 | 12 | 11.1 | 10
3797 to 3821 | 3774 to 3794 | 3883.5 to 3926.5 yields 2.1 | 13.1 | 11.6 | 11.6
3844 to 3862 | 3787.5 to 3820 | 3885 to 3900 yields -0.1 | 11.7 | 11.1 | 10.6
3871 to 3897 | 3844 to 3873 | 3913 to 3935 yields 1.0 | 11.4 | 10.2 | 9.39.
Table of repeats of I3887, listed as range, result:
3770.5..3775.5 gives 11.1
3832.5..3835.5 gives 5.15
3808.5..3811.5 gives 16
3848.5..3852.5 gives 11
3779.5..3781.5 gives 14.2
